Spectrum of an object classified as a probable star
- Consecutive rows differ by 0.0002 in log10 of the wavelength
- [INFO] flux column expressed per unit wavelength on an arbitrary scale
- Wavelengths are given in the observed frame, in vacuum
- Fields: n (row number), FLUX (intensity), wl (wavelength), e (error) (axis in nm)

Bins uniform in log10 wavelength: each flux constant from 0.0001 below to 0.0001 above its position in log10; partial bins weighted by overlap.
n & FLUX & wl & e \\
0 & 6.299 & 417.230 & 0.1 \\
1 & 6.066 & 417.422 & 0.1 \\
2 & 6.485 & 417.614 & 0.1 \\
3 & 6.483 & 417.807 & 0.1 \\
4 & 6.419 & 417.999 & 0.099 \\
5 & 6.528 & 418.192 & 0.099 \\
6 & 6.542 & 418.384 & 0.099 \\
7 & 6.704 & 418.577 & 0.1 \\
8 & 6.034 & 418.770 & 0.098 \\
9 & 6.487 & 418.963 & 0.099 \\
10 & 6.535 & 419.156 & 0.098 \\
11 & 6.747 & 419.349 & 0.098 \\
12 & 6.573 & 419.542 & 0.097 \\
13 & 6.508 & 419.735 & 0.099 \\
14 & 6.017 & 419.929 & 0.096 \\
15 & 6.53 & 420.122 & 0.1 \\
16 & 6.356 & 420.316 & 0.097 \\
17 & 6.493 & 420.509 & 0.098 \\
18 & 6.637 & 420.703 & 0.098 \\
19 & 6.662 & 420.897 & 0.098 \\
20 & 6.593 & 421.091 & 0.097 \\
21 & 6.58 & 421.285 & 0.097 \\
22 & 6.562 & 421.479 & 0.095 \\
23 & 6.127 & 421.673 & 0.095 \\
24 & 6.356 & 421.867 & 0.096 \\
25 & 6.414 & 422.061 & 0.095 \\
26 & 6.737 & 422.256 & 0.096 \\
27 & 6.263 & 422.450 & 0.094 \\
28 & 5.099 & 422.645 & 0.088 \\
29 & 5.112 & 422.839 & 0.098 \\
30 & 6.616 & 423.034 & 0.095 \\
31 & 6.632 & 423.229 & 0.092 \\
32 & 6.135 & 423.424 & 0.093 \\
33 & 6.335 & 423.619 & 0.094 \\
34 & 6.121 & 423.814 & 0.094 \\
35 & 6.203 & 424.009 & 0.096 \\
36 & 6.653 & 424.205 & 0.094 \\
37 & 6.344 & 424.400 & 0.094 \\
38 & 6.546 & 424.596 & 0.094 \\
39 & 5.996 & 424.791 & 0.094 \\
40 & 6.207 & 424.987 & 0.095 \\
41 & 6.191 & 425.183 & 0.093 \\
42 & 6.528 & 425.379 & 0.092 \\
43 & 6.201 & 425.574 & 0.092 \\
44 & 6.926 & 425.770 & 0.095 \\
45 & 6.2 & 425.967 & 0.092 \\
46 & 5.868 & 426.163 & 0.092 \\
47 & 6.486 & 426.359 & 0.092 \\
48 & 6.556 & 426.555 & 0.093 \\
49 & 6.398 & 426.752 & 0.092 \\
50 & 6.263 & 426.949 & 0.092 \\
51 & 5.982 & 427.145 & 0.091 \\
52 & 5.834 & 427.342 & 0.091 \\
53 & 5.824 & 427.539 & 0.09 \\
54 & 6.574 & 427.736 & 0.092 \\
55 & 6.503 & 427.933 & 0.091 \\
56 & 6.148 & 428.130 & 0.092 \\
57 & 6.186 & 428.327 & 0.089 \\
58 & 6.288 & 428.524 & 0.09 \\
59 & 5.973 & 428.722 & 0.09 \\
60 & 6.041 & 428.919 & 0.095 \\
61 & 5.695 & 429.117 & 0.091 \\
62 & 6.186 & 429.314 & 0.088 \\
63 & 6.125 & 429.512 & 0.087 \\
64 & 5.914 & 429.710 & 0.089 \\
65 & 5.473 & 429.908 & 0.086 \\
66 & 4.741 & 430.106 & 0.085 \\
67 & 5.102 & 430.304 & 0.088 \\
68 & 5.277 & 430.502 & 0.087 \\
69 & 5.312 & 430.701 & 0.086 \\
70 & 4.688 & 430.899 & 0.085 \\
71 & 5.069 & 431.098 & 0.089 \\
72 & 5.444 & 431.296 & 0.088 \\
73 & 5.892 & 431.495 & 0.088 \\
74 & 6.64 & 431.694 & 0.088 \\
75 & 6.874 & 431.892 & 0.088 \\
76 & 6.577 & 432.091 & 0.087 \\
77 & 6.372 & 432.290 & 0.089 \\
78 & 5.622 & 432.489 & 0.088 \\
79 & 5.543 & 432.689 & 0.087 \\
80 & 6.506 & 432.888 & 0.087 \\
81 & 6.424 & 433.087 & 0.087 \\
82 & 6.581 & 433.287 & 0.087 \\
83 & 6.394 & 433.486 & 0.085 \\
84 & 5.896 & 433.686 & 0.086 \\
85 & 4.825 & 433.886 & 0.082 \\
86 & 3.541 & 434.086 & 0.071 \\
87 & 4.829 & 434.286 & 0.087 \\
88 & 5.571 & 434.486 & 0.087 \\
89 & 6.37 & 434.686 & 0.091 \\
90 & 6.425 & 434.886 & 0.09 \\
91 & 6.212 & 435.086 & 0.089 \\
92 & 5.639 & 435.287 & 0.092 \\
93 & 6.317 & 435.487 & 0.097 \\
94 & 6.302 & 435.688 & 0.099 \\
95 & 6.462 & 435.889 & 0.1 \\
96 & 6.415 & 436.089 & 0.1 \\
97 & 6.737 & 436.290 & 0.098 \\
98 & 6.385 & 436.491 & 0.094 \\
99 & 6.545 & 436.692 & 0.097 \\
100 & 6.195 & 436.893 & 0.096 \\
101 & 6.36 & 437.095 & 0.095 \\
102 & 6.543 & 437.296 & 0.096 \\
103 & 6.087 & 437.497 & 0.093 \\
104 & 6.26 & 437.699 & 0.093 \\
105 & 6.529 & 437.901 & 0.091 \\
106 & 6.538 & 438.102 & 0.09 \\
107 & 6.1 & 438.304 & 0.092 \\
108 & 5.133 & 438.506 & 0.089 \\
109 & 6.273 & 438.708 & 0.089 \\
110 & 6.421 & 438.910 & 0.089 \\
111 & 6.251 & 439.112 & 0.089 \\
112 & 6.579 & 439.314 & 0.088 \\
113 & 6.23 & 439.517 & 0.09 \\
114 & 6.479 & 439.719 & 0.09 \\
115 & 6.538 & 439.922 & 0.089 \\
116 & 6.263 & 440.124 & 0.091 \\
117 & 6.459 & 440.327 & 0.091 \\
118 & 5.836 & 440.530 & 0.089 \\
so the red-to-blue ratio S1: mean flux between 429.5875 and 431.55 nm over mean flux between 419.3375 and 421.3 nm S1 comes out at 0.8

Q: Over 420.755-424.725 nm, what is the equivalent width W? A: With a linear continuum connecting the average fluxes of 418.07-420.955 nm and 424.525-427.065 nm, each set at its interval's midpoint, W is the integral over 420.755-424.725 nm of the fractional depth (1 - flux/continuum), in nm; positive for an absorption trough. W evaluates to 0.06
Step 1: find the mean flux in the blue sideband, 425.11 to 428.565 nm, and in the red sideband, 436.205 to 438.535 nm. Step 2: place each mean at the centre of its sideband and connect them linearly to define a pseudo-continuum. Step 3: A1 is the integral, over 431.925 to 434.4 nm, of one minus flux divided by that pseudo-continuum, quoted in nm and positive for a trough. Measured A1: 0.20 nm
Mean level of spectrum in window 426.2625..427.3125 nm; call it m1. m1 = 6.3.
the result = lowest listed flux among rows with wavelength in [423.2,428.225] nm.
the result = 5.824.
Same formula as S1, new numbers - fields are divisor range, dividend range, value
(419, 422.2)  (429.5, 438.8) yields 0.92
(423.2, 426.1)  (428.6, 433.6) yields 0.93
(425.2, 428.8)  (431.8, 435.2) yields 0.94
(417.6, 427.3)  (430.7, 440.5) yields 0.96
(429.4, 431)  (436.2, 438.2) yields 1.20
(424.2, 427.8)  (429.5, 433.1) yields 0.91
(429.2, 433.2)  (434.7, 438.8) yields 1.08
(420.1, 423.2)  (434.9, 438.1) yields 1.00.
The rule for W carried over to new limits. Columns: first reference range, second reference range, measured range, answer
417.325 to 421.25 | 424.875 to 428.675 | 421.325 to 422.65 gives 0.02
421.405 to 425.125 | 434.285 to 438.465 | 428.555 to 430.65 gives 0.19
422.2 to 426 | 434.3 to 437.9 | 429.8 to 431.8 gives 0.28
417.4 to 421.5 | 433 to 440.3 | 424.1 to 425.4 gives 0.01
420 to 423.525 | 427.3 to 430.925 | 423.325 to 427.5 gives -0.15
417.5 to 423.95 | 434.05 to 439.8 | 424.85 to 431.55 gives 0.36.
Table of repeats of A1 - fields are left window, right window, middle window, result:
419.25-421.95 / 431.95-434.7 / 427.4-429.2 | -0.02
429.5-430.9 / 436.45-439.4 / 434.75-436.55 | -0.10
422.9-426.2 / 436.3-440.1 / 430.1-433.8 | 0.27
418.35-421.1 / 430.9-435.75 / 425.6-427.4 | -0.03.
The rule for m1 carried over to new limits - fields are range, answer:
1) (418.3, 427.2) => 6.35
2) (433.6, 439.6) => 6.07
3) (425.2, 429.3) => 6.22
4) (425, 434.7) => 5.92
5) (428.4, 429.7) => 6.04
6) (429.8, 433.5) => 5.81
